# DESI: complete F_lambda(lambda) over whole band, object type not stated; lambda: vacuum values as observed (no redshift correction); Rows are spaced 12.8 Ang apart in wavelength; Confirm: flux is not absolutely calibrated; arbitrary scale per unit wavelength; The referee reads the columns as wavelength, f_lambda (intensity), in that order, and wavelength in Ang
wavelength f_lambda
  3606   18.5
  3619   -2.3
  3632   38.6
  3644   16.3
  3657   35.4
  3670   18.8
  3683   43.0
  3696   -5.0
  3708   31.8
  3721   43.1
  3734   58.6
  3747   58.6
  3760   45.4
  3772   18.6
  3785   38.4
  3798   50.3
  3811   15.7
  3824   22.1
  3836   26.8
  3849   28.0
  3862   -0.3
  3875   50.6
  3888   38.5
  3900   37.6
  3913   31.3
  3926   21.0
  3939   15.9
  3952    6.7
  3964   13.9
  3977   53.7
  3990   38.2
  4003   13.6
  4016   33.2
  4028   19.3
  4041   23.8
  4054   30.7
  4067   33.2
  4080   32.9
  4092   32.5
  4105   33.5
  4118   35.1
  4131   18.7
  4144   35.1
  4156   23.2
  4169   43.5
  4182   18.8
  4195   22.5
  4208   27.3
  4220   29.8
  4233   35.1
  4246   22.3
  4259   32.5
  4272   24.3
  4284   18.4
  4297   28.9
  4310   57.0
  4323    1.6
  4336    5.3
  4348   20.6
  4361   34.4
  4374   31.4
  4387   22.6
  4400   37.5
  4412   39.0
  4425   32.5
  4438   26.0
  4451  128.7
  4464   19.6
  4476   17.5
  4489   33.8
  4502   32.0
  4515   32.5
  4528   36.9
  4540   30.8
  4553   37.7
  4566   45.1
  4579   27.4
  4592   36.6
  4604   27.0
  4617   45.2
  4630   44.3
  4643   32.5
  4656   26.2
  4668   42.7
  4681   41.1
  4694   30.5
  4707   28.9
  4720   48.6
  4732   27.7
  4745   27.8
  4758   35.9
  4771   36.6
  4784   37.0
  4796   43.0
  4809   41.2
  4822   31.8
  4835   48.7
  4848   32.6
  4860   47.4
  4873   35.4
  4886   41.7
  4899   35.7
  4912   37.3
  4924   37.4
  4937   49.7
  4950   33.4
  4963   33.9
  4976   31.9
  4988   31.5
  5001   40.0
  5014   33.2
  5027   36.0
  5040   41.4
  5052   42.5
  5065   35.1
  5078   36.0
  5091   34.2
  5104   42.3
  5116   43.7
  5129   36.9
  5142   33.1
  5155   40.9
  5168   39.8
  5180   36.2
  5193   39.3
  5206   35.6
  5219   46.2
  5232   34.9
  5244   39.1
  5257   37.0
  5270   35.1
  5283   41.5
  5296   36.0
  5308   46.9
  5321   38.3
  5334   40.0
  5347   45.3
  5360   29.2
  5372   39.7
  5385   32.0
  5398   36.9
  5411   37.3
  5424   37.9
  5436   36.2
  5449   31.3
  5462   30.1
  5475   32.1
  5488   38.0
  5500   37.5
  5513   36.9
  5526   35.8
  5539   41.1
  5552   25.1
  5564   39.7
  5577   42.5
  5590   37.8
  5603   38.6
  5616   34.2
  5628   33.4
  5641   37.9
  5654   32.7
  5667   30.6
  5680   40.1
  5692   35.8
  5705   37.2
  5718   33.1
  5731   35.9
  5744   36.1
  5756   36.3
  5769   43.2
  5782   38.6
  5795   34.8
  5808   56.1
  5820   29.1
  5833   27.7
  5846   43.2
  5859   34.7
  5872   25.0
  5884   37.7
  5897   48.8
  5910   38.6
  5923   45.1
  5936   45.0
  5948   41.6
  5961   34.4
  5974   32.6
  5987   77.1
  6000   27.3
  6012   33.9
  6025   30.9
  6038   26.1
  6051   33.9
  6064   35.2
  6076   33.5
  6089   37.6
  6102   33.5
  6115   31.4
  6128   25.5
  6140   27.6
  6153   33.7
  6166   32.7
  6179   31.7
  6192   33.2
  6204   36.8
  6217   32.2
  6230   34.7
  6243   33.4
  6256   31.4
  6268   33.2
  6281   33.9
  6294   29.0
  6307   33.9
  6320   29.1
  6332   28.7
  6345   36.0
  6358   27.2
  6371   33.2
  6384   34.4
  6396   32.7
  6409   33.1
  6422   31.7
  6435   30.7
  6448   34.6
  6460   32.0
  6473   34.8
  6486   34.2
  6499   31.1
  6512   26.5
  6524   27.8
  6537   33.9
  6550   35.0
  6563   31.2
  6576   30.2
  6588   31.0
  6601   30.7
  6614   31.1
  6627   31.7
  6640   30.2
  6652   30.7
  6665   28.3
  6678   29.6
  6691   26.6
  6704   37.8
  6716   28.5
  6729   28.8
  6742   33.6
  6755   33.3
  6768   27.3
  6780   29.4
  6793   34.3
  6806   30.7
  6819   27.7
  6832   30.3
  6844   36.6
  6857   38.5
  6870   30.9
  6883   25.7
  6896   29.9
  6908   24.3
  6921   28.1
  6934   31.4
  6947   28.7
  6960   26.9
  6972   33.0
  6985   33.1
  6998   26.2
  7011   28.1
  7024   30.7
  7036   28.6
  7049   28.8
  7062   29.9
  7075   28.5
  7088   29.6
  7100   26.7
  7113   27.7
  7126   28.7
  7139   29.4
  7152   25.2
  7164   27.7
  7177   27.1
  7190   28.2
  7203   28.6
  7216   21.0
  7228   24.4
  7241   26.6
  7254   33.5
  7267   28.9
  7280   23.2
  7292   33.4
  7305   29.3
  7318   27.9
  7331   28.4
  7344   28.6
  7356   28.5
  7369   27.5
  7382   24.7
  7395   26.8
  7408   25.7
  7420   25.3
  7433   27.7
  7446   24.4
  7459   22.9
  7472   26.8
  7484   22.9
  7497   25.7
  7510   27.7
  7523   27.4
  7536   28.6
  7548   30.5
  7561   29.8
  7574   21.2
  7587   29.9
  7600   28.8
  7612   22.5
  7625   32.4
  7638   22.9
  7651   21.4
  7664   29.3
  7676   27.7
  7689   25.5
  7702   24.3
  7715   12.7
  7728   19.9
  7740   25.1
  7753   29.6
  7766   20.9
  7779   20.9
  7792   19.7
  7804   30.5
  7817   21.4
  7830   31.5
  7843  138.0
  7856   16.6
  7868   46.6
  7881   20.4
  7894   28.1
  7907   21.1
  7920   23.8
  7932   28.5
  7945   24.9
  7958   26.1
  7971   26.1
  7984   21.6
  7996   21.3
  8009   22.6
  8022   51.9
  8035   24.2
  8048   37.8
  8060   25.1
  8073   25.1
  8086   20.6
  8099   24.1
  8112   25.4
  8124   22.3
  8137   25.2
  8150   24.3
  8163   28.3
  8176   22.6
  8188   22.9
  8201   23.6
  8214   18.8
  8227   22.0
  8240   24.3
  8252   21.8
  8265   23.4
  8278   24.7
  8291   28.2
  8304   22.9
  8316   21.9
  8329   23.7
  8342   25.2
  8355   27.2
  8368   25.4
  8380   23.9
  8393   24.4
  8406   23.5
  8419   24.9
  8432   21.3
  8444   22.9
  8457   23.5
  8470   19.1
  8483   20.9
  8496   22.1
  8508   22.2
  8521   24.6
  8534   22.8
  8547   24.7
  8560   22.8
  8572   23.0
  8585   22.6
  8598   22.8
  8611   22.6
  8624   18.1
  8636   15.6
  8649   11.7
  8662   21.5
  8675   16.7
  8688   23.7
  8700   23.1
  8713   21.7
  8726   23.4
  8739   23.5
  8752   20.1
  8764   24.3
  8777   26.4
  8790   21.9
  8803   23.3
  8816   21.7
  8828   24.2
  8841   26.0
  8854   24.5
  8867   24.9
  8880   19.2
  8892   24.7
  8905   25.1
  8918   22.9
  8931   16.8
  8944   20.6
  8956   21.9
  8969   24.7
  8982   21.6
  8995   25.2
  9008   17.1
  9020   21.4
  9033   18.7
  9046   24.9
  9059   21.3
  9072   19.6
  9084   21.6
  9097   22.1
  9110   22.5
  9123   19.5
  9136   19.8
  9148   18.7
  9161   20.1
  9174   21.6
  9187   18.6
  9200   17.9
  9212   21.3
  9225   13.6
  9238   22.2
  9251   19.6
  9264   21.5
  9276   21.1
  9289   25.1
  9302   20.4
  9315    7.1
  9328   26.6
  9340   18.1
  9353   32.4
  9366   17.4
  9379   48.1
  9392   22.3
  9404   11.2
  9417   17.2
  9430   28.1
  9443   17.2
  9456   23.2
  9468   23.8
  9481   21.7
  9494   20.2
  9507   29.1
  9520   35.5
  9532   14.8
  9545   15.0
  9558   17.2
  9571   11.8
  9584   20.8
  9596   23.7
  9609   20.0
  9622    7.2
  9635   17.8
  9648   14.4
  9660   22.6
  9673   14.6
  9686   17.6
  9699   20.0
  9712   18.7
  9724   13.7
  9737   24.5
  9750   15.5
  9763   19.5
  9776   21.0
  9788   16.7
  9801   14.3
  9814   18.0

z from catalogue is 0.19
